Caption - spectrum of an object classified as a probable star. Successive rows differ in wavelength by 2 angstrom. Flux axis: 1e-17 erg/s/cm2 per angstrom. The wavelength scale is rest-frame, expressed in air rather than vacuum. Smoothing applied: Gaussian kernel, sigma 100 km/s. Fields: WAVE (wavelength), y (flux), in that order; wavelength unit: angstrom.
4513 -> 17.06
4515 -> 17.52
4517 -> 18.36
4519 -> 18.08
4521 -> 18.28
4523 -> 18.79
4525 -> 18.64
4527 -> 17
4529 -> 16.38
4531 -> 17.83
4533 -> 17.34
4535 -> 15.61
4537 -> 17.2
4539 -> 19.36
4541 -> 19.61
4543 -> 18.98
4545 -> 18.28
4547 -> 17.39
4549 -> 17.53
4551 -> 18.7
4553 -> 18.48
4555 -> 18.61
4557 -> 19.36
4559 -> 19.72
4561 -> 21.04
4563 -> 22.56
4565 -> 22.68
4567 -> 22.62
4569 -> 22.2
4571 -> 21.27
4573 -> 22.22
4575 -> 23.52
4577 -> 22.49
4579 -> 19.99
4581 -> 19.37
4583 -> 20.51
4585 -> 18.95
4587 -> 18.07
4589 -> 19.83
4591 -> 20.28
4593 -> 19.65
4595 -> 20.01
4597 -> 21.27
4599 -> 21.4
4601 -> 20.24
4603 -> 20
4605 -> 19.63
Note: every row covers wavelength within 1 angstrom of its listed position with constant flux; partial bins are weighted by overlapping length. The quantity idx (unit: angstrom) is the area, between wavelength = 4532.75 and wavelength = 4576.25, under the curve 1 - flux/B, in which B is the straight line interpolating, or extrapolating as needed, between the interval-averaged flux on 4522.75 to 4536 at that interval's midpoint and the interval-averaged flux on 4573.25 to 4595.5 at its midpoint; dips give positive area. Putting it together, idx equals -2.5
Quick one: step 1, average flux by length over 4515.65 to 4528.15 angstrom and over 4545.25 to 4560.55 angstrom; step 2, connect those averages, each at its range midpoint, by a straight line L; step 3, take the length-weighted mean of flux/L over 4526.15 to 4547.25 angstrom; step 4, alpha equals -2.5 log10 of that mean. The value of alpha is 0.04 mag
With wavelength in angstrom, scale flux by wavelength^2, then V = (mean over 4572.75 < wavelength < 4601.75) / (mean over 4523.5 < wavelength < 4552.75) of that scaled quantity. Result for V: 1.17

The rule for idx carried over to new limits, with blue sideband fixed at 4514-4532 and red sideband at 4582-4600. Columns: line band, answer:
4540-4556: 0.2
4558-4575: -2.3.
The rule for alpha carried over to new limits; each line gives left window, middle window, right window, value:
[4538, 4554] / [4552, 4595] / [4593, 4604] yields -0.06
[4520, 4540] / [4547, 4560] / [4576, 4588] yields 0.00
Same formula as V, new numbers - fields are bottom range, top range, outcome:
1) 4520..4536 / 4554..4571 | 1.23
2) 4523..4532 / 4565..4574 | 1.28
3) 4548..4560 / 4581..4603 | 1.09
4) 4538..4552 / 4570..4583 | 1.17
